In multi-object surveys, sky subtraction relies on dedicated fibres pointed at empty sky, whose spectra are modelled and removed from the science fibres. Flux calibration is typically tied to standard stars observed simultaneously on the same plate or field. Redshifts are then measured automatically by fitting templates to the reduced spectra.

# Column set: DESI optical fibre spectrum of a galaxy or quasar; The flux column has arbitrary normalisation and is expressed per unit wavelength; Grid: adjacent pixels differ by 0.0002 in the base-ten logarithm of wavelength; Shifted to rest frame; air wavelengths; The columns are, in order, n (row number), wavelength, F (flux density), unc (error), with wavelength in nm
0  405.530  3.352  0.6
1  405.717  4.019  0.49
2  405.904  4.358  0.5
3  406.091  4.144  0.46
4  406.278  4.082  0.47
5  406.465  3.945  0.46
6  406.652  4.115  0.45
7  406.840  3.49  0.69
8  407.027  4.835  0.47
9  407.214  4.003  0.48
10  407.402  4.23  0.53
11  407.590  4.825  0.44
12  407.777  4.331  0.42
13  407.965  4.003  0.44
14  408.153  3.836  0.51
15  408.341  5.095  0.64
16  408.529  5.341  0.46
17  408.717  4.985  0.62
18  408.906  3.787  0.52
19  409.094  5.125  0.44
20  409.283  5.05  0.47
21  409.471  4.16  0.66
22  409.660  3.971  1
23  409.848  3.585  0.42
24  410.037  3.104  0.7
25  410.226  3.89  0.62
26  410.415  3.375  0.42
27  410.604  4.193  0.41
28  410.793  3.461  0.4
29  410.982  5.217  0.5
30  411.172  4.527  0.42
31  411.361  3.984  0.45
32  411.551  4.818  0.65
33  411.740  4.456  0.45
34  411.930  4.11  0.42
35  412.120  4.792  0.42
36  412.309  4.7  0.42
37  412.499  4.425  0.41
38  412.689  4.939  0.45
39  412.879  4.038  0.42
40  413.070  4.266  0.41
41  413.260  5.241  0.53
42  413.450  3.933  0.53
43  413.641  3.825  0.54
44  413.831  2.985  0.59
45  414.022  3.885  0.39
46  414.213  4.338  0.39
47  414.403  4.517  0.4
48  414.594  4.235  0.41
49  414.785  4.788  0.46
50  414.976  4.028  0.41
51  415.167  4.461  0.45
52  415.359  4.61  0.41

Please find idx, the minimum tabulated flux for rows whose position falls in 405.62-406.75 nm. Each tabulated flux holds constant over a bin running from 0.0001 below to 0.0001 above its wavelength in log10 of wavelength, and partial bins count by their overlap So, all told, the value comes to 3.945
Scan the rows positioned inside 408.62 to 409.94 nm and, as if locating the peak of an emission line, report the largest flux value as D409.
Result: 5.125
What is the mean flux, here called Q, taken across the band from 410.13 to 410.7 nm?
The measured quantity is 3.82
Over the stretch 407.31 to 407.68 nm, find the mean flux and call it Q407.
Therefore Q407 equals 4.52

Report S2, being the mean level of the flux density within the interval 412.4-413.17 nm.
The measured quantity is 4.42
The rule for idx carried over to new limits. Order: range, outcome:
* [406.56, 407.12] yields 3.49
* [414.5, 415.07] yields 4.028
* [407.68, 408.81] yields 3.836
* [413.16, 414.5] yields 2.985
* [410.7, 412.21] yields 3.461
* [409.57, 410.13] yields 3.104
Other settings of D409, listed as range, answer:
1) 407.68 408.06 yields 4.331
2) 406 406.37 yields 4.144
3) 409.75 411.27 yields 5.217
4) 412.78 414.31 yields 5.241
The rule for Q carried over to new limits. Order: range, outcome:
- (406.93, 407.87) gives 4.45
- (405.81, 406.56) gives 4.13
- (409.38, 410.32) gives 3.74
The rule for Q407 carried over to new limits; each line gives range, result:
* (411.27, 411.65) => 4.41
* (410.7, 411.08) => 4.34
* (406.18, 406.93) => 3.91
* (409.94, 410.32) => 3.49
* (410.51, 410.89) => 3.84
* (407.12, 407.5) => 4.12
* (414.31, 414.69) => 4.37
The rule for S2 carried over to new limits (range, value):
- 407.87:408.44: 4.32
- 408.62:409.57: 4.62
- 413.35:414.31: 3.8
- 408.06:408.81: 4.82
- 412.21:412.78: 4.69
